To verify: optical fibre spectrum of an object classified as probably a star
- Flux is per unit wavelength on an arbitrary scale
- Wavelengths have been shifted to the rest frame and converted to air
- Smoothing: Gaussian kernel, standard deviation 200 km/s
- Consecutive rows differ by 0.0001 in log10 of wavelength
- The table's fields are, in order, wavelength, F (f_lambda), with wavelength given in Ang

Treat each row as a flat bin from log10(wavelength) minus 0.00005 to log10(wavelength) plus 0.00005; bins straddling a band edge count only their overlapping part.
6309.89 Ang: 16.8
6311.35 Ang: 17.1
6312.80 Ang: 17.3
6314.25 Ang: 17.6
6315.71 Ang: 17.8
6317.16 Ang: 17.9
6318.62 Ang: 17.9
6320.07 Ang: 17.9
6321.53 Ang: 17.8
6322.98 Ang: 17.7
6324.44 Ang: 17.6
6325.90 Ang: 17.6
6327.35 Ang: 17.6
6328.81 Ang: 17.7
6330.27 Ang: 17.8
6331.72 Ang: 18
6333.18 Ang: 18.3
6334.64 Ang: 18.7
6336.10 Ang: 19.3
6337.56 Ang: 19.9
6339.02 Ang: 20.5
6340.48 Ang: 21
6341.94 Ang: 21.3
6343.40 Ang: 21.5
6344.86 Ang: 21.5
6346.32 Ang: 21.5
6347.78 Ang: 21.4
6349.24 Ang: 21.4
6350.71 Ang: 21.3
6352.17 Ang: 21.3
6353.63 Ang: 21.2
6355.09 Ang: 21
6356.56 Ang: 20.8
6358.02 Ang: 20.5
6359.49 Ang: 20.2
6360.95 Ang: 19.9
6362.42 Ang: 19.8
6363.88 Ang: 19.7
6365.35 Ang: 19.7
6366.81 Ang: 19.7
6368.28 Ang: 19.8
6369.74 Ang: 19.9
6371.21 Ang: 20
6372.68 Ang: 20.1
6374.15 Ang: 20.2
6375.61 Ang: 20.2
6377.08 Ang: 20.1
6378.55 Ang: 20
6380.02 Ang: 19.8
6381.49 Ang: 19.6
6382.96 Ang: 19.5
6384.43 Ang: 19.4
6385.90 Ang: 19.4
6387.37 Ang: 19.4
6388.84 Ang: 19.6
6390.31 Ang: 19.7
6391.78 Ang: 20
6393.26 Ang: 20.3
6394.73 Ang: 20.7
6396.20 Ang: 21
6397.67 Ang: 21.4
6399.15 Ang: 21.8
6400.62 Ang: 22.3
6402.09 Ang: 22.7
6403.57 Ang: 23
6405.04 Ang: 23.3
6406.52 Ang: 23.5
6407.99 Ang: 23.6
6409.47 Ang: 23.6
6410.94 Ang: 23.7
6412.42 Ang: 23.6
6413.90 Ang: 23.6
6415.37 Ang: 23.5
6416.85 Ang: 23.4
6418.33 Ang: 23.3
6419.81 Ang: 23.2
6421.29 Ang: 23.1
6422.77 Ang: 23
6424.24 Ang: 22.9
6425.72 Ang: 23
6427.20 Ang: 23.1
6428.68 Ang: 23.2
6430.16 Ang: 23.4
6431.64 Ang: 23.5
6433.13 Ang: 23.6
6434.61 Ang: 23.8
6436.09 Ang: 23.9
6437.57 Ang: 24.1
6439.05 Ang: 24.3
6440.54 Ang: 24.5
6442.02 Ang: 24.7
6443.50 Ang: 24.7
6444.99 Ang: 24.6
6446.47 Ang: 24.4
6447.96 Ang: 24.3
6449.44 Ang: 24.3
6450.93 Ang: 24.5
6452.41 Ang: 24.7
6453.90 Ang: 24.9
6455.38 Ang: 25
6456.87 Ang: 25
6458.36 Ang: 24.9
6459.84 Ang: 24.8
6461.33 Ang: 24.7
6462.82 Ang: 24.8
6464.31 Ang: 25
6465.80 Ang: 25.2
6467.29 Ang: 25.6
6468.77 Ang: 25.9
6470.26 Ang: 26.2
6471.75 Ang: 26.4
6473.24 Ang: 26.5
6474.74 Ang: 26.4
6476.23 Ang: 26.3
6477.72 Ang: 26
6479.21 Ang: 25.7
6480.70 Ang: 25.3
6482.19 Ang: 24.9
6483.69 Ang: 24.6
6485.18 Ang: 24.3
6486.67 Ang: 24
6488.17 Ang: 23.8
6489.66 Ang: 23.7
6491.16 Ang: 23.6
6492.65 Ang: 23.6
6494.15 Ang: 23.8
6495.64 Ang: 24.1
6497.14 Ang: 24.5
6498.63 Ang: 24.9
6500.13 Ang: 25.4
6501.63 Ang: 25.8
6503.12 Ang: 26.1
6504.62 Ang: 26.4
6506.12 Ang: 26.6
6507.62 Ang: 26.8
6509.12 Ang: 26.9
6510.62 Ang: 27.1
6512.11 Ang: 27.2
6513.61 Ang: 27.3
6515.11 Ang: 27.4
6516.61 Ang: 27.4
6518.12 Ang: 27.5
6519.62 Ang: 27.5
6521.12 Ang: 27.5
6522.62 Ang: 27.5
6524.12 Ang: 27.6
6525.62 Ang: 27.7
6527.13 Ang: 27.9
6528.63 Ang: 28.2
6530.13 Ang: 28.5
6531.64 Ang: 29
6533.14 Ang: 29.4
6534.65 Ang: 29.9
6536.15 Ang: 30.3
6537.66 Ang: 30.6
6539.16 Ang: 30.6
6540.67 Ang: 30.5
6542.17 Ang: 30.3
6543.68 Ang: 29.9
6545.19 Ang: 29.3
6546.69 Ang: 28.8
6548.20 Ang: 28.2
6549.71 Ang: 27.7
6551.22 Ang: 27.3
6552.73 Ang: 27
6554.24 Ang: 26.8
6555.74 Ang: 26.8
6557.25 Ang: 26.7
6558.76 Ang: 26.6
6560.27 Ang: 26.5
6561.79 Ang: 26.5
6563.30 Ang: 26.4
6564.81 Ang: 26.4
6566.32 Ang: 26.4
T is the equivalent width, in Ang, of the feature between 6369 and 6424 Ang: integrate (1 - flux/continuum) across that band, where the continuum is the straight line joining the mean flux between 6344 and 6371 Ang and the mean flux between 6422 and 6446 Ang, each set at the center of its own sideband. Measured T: 1.9 Ang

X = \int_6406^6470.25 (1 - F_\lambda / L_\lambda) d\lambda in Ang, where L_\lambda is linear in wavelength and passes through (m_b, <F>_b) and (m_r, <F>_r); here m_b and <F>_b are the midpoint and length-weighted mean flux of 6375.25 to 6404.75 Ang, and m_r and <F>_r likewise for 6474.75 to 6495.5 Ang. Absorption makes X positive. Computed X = -4.3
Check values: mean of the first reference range 20.5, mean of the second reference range 24.6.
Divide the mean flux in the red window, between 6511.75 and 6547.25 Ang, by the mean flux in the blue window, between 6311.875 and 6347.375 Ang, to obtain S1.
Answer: 1.52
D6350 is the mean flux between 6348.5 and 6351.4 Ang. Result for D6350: 21.3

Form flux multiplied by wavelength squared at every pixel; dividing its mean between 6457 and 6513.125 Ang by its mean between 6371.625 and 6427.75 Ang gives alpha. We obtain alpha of 1.20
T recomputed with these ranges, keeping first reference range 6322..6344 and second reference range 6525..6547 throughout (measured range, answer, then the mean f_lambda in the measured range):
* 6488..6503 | 1.6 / 24.4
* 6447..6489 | 1.2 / 25.1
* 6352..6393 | 1.9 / 20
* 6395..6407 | 0.1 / 22.3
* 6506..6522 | 0.6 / 27.2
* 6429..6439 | 0.2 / 23.7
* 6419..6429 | 0.2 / 23.1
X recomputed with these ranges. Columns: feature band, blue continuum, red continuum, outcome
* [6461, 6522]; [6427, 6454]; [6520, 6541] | 2.6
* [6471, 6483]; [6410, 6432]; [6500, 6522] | -0.2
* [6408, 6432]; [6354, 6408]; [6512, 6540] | -0.7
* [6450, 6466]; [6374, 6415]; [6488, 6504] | -1.0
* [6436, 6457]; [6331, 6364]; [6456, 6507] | -0.5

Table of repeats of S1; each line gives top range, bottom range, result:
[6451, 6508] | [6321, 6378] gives 1.27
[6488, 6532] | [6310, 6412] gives 1.32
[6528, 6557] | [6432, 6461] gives 1.18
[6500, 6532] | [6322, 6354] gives 1.38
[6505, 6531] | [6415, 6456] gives 1.15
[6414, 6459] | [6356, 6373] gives 1.20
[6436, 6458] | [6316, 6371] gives 1.25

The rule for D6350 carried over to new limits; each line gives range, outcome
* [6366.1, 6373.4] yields 19.9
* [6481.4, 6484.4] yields 24.7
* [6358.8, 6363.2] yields 20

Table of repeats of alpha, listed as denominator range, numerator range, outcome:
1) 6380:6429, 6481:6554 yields 1.28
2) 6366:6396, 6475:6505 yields 1.29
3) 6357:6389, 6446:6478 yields 1.31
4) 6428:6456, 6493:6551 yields 1.17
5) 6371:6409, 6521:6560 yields 1.43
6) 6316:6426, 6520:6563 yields 1.45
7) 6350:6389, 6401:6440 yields 1.18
